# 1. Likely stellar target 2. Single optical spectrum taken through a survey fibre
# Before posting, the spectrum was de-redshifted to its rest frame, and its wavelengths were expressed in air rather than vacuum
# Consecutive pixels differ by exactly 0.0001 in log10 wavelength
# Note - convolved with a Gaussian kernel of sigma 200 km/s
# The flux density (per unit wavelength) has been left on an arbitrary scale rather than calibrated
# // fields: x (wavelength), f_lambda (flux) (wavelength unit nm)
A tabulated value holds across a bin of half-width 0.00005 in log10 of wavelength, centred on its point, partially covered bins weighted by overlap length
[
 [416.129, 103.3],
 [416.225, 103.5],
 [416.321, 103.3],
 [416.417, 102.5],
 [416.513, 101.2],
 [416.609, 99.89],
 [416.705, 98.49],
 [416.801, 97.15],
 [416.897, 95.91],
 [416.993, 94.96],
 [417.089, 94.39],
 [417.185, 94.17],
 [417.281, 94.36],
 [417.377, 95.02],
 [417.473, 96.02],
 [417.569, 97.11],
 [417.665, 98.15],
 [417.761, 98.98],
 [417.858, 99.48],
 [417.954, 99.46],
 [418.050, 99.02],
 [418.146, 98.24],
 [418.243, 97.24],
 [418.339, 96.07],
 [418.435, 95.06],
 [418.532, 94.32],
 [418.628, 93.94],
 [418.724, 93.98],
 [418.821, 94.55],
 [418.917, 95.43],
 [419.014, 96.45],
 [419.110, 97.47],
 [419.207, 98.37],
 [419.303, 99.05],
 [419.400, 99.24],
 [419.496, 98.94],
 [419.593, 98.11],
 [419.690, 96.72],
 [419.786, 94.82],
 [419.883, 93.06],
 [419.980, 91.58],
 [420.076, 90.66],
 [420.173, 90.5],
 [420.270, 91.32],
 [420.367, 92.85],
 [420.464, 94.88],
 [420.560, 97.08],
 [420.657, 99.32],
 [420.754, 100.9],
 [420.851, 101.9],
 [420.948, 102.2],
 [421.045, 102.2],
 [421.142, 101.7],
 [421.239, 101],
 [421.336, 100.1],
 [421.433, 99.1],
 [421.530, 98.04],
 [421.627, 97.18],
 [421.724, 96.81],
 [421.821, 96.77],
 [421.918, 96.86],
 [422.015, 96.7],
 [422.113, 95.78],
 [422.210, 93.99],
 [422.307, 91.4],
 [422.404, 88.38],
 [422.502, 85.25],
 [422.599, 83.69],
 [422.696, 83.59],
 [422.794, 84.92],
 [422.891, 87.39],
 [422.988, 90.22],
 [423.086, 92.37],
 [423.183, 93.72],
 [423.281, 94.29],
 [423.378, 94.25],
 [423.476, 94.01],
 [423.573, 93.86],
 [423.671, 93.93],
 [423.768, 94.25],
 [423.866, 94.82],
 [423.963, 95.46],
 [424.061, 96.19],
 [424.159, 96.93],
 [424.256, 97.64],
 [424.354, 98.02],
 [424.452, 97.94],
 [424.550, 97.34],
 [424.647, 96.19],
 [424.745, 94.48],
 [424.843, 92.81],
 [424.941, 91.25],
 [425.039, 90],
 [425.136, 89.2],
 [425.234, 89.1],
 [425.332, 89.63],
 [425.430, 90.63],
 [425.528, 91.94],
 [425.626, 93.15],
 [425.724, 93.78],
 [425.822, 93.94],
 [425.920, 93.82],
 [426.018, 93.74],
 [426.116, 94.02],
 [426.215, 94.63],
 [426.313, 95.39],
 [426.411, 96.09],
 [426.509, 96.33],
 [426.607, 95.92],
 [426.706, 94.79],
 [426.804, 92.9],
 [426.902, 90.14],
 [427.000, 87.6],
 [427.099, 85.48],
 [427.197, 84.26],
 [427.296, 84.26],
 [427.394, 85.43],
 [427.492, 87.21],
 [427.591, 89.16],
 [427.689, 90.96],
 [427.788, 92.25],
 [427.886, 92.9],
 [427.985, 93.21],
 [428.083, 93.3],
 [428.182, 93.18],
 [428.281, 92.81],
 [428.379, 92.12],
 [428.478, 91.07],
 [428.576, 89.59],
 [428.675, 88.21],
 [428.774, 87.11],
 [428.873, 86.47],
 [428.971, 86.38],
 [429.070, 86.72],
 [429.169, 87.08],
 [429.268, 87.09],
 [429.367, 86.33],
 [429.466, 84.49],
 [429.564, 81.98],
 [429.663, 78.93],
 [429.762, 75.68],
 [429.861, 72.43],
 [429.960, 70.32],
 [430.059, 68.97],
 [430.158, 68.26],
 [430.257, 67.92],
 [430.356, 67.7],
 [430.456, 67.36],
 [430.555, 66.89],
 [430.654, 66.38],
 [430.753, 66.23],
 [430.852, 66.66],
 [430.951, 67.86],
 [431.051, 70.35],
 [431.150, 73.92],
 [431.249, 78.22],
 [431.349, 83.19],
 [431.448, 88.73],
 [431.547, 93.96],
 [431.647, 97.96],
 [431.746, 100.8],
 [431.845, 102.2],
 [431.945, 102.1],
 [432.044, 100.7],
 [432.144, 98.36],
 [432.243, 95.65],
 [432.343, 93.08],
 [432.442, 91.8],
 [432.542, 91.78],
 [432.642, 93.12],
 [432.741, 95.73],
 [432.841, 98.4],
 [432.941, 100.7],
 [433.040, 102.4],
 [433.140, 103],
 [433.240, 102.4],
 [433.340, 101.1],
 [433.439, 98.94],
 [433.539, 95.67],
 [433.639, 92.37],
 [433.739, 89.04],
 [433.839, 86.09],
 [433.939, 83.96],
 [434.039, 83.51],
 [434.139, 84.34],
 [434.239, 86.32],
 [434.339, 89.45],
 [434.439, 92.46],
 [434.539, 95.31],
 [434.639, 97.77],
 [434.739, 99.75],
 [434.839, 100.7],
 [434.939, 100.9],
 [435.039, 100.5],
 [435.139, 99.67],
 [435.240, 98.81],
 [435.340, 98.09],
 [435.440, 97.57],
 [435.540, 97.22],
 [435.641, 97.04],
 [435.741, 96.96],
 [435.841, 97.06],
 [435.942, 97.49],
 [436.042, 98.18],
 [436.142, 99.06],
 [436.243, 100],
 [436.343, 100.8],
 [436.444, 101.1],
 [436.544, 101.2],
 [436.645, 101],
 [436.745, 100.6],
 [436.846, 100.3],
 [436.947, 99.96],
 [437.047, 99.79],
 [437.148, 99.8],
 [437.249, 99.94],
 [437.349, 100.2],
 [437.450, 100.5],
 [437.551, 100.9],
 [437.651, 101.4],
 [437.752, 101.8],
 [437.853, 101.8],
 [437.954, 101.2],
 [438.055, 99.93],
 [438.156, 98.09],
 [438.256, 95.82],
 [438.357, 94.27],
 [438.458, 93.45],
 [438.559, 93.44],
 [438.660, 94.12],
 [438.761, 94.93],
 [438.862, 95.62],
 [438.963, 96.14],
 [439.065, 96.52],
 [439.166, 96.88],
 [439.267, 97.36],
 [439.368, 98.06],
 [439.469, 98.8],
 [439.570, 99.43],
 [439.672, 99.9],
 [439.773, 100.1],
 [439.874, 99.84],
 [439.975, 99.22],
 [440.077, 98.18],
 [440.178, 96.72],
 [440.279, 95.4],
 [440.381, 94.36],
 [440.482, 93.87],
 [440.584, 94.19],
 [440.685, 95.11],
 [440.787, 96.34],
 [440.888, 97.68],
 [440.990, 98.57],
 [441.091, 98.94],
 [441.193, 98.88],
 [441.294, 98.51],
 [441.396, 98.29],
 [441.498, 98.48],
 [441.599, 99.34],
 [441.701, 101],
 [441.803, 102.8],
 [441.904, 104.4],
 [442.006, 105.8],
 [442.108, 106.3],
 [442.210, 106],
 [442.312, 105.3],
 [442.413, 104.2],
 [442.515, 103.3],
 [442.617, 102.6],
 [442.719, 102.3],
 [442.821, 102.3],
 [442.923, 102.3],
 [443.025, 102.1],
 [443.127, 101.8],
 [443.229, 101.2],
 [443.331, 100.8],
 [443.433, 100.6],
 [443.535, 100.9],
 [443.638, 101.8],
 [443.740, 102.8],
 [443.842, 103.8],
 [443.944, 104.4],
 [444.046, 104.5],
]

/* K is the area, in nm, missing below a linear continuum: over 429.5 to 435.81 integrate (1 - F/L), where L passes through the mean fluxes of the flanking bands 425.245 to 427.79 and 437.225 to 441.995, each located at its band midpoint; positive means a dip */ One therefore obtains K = 0.41 nm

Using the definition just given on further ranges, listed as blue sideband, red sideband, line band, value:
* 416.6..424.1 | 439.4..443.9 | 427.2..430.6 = 0.49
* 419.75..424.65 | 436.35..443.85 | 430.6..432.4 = 0.21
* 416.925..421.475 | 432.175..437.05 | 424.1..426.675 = 0.07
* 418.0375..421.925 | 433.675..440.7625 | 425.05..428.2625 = 0.18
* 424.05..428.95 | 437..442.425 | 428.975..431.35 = 0.49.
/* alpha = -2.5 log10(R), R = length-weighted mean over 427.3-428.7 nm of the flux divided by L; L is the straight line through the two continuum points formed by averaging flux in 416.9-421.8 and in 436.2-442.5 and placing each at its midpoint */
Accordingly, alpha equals 0.08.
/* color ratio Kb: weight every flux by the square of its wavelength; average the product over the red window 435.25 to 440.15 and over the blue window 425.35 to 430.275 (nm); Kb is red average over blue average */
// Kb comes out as 1.17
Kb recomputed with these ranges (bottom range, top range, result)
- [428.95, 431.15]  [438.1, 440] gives 1.36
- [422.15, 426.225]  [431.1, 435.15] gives 1.06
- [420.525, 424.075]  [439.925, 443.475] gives 1.16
